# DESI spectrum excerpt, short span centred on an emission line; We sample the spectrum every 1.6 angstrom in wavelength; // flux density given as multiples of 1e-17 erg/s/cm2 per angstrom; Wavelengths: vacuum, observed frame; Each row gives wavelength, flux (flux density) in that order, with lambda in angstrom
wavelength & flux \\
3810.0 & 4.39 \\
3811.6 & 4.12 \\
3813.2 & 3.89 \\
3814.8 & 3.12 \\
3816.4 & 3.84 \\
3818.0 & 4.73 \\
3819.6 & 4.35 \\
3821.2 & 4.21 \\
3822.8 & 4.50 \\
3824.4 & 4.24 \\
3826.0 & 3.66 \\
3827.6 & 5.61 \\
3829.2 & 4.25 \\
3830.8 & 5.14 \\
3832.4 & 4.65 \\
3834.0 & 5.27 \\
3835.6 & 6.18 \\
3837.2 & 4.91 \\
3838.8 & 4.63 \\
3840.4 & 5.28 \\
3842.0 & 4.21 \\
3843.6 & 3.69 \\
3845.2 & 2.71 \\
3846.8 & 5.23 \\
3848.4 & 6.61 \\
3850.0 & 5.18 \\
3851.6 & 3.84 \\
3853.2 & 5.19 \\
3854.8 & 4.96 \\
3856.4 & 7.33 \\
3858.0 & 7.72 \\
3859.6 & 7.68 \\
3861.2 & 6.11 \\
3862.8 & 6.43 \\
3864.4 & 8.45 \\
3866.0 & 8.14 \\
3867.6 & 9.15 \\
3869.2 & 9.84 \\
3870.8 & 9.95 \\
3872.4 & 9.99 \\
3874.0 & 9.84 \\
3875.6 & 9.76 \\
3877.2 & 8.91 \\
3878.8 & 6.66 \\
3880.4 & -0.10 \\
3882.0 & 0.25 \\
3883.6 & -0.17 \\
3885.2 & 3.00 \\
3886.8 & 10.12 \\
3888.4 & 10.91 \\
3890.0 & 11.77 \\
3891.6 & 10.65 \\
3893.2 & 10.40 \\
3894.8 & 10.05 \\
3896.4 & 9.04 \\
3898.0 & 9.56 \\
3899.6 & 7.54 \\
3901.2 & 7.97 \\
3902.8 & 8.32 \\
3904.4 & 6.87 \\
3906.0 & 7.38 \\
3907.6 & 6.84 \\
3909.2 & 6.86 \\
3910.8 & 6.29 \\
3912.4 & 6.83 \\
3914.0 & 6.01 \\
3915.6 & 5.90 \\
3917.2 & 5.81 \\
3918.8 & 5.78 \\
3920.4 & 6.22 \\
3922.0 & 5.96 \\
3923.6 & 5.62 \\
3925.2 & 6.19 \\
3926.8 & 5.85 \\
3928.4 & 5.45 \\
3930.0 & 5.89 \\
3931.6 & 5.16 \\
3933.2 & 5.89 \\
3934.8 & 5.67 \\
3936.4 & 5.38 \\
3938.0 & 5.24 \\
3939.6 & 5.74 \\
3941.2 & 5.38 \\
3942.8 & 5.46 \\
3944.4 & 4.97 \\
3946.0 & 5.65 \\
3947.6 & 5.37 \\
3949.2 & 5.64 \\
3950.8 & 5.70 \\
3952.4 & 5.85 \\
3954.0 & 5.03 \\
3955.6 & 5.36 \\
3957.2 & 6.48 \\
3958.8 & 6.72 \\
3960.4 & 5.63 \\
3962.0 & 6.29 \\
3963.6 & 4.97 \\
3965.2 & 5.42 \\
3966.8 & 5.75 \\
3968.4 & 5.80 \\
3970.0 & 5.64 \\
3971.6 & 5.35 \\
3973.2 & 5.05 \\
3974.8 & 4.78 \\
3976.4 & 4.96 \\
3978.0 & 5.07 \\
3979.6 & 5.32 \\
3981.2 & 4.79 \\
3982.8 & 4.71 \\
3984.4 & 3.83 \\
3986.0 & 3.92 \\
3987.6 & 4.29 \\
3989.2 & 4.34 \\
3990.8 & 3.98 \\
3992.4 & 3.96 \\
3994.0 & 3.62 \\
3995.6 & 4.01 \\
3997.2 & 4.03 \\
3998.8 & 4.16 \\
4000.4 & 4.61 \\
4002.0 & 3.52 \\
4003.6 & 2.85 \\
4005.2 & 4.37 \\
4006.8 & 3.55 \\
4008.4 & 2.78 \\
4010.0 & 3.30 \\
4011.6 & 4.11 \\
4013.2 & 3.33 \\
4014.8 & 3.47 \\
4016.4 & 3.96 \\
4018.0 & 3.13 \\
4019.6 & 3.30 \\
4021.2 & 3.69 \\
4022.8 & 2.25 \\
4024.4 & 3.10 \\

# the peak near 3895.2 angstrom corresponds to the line Lyman alpha 1216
